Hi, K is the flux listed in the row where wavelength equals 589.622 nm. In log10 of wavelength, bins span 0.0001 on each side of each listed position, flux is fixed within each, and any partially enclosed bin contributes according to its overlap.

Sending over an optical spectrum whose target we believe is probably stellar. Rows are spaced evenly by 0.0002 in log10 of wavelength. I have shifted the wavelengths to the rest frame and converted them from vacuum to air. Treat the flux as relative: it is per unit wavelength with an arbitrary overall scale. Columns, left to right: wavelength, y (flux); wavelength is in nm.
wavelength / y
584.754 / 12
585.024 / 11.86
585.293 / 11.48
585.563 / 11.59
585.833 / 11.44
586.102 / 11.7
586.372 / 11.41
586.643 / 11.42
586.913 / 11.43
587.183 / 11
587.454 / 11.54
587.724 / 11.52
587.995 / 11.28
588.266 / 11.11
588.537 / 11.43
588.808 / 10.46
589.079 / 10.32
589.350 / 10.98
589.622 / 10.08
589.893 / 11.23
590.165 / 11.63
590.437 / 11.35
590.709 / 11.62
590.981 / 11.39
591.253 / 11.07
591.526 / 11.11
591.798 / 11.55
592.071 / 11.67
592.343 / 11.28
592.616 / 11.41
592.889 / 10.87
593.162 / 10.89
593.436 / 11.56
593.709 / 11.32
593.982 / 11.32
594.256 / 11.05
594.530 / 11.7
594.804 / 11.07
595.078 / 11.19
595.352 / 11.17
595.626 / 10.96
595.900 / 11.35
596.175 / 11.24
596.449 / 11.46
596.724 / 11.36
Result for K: 10.08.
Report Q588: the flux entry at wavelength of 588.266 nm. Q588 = 11.11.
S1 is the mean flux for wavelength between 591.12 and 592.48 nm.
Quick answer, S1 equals 11.3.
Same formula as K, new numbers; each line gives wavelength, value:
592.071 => 11.67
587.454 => 11.54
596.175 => 11.24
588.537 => 11.43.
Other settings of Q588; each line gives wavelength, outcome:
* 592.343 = 11.28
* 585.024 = 11.86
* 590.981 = 11.39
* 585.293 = 11.48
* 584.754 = 12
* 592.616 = 11.41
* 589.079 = 10.32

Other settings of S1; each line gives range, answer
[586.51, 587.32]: 11.3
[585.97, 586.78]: 11.5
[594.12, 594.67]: 11.4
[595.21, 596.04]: 11.2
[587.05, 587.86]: 11.4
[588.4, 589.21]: 10.7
